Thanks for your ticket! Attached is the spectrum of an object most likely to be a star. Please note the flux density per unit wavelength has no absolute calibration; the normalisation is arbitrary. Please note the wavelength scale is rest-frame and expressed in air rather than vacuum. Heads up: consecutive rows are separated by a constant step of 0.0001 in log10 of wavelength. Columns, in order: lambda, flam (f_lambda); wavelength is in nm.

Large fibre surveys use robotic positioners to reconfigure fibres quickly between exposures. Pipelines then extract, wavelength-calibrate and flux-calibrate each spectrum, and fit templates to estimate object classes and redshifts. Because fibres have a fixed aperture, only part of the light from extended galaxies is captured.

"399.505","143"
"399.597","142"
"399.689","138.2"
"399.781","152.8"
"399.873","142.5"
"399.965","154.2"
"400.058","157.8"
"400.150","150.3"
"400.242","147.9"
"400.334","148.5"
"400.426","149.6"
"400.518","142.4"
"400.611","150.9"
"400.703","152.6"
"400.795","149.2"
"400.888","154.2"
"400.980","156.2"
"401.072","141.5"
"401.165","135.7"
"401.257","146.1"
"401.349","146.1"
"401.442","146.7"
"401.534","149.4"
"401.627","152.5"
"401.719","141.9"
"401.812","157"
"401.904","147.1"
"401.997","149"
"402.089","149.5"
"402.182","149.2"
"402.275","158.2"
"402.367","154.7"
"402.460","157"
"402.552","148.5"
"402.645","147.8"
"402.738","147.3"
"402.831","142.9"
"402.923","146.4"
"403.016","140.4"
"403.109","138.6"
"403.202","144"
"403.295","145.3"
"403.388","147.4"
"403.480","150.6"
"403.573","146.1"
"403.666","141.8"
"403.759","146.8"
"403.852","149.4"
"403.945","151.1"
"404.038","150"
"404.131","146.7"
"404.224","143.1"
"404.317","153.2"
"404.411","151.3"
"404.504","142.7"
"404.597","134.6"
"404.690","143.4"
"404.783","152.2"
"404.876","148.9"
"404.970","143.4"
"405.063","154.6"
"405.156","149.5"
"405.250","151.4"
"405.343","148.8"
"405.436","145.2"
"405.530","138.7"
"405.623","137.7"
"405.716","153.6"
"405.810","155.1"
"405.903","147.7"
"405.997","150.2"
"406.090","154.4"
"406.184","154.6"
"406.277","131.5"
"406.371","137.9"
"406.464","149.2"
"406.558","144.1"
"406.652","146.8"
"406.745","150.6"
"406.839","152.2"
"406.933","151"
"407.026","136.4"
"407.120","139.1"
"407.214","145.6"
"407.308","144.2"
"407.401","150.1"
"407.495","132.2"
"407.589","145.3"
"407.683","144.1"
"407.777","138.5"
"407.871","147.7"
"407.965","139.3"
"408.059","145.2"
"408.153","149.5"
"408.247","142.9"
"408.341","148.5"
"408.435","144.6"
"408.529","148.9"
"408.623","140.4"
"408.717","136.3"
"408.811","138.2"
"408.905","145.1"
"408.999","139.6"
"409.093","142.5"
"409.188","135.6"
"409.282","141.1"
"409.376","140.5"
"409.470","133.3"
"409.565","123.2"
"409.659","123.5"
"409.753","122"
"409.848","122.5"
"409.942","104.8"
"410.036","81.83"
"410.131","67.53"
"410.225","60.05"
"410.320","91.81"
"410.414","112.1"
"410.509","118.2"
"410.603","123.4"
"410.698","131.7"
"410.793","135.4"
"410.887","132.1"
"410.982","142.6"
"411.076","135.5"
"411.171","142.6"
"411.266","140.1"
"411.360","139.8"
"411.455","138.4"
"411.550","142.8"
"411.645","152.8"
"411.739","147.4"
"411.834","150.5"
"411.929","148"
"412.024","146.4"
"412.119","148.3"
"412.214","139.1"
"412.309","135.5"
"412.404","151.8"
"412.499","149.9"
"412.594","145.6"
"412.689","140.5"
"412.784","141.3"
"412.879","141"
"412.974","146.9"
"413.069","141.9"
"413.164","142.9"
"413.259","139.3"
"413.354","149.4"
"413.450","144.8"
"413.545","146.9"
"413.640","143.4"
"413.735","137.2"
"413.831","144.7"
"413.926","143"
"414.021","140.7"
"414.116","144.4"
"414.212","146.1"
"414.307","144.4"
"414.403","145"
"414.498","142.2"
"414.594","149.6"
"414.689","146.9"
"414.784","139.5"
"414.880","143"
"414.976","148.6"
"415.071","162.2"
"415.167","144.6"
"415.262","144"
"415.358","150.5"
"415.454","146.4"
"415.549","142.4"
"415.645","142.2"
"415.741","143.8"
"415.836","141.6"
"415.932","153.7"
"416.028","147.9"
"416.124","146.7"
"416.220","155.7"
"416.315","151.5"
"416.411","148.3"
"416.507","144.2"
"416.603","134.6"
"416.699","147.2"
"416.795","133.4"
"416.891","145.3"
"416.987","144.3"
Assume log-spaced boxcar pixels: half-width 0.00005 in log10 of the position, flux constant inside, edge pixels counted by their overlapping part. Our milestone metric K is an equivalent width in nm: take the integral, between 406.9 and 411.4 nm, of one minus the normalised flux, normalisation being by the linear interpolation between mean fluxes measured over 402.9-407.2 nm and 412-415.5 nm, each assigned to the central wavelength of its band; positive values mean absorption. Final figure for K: 0.43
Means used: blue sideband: 146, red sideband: 145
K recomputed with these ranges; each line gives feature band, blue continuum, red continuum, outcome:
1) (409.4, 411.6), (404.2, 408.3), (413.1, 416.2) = 0.38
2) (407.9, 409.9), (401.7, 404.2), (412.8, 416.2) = 0.11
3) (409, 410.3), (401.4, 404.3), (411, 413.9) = 0.26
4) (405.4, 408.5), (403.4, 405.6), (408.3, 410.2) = -0.18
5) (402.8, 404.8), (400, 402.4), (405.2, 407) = 0.03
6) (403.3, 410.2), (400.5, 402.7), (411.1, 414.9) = 0.27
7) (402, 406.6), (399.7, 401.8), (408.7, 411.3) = -0.28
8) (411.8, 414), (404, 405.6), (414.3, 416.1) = 0.03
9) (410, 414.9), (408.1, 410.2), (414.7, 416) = 0.08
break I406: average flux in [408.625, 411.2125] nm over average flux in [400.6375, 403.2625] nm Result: 0.8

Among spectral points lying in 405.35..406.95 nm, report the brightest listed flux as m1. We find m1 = 155.1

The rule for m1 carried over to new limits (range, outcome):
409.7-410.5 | 122.5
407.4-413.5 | 152.8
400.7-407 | 158.2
